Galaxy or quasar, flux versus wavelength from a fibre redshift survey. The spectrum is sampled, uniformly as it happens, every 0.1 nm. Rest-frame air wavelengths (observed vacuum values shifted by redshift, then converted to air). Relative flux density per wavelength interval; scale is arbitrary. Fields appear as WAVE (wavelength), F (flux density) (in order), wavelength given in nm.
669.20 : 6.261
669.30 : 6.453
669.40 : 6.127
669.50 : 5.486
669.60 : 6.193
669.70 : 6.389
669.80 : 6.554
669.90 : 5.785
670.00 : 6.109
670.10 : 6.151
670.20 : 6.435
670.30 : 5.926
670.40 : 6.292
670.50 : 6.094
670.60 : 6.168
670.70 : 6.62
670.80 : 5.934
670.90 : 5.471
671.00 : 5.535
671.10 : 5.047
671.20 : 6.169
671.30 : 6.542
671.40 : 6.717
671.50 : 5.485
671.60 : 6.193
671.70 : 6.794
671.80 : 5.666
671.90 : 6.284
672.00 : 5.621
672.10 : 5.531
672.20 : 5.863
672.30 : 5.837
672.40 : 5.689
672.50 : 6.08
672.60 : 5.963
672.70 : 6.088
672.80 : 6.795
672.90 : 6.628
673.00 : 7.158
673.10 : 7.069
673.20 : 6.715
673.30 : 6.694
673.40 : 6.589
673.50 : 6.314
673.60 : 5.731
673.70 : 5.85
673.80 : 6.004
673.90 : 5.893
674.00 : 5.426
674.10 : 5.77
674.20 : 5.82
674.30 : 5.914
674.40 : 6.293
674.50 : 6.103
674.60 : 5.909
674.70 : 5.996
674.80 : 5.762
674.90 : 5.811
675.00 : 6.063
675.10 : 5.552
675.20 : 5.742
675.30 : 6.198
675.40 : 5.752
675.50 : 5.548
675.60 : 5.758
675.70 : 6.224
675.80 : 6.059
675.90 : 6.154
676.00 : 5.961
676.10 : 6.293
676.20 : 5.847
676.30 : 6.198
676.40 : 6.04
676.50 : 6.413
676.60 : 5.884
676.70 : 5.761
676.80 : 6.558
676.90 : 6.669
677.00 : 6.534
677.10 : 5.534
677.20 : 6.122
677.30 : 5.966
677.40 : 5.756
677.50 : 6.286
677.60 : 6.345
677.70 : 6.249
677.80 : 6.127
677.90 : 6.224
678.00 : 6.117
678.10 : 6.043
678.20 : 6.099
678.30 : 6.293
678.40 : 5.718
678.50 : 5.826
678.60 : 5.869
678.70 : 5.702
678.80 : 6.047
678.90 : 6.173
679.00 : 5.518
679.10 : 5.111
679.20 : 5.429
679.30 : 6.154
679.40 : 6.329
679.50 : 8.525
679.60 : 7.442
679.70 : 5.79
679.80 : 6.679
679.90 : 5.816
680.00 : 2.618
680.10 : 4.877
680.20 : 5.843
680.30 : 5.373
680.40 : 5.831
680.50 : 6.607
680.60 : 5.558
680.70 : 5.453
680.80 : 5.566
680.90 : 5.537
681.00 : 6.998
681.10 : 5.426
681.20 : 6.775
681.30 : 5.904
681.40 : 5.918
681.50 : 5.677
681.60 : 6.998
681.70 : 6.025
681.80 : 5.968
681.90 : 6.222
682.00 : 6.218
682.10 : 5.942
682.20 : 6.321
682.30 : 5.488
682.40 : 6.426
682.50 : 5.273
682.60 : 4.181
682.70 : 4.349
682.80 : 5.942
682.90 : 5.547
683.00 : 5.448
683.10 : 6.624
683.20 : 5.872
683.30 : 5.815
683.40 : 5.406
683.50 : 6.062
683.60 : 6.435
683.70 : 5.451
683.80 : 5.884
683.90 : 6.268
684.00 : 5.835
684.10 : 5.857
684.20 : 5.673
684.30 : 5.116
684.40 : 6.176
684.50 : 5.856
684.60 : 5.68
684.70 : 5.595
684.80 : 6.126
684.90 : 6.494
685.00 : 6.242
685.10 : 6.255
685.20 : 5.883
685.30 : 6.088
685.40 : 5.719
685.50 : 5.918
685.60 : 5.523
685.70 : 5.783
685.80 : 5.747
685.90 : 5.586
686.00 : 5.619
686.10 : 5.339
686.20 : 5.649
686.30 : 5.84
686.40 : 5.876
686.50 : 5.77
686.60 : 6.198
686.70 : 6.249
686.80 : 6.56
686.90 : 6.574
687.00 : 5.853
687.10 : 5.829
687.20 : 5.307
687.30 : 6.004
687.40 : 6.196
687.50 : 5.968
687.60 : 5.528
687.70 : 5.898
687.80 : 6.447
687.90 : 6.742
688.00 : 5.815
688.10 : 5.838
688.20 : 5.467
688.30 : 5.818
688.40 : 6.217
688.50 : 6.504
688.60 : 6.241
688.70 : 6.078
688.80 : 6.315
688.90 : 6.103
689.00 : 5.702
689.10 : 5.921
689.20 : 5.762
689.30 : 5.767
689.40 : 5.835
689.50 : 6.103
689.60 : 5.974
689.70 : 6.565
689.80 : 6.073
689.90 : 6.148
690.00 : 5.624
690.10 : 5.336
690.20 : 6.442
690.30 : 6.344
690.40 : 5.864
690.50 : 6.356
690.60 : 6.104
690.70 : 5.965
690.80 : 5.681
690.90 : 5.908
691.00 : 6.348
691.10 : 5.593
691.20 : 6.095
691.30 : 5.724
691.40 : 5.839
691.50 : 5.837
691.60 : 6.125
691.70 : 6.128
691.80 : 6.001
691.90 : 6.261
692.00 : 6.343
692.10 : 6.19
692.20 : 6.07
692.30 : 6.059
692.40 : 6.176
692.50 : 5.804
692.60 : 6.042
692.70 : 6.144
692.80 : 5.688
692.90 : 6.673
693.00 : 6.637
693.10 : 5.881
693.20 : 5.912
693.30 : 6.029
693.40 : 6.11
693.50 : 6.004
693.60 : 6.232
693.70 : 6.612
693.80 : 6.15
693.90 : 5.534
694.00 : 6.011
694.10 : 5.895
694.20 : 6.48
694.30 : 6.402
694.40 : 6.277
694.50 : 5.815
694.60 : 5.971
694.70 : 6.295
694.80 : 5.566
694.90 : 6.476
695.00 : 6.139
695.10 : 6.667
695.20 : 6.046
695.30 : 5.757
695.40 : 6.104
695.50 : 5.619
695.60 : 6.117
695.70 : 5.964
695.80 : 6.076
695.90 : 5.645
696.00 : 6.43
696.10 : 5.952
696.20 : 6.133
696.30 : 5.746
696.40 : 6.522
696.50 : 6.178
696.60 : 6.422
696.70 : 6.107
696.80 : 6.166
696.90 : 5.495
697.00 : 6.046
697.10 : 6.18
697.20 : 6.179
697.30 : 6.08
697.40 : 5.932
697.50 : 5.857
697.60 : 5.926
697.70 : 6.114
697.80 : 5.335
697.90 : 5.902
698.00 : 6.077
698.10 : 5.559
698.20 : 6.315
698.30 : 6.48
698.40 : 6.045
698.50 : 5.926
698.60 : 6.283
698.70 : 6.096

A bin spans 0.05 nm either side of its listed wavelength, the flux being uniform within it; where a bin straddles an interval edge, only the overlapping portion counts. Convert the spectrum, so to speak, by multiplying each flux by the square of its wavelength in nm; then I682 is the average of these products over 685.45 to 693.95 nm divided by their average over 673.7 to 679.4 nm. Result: 1.0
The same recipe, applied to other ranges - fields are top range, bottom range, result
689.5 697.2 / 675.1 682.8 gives 1.06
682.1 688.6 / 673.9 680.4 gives 1.01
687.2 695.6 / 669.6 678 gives 1.05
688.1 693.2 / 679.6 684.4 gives 1.07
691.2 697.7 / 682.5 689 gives 1.06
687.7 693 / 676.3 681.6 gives 1.04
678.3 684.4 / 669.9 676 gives 0.99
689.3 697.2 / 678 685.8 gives 1.07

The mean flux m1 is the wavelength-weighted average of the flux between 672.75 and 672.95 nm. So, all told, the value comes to 6.71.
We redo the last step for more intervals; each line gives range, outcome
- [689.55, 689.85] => 6.2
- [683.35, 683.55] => 5.73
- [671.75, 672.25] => 5.79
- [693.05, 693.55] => 5.99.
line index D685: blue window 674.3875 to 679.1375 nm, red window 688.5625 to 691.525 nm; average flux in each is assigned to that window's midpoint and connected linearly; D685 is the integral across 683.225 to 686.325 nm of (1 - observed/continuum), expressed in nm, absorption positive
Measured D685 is 0.082 nm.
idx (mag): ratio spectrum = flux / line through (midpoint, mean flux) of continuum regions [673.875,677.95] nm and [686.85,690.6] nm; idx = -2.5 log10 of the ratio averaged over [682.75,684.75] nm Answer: 0.034 mag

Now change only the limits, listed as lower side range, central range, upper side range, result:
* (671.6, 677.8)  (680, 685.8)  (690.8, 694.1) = 0.05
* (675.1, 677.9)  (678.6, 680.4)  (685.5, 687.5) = 0.03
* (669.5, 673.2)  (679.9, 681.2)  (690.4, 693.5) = 0.10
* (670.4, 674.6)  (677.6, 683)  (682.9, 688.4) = 0.02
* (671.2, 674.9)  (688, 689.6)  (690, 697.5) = 0.02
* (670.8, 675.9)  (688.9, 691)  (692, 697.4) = 0.02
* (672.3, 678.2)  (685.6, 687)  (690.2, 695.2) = 0.04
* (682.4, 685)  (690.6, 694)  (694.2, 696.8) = -0.01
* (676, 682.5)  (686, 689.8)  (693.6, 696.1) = 0.01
